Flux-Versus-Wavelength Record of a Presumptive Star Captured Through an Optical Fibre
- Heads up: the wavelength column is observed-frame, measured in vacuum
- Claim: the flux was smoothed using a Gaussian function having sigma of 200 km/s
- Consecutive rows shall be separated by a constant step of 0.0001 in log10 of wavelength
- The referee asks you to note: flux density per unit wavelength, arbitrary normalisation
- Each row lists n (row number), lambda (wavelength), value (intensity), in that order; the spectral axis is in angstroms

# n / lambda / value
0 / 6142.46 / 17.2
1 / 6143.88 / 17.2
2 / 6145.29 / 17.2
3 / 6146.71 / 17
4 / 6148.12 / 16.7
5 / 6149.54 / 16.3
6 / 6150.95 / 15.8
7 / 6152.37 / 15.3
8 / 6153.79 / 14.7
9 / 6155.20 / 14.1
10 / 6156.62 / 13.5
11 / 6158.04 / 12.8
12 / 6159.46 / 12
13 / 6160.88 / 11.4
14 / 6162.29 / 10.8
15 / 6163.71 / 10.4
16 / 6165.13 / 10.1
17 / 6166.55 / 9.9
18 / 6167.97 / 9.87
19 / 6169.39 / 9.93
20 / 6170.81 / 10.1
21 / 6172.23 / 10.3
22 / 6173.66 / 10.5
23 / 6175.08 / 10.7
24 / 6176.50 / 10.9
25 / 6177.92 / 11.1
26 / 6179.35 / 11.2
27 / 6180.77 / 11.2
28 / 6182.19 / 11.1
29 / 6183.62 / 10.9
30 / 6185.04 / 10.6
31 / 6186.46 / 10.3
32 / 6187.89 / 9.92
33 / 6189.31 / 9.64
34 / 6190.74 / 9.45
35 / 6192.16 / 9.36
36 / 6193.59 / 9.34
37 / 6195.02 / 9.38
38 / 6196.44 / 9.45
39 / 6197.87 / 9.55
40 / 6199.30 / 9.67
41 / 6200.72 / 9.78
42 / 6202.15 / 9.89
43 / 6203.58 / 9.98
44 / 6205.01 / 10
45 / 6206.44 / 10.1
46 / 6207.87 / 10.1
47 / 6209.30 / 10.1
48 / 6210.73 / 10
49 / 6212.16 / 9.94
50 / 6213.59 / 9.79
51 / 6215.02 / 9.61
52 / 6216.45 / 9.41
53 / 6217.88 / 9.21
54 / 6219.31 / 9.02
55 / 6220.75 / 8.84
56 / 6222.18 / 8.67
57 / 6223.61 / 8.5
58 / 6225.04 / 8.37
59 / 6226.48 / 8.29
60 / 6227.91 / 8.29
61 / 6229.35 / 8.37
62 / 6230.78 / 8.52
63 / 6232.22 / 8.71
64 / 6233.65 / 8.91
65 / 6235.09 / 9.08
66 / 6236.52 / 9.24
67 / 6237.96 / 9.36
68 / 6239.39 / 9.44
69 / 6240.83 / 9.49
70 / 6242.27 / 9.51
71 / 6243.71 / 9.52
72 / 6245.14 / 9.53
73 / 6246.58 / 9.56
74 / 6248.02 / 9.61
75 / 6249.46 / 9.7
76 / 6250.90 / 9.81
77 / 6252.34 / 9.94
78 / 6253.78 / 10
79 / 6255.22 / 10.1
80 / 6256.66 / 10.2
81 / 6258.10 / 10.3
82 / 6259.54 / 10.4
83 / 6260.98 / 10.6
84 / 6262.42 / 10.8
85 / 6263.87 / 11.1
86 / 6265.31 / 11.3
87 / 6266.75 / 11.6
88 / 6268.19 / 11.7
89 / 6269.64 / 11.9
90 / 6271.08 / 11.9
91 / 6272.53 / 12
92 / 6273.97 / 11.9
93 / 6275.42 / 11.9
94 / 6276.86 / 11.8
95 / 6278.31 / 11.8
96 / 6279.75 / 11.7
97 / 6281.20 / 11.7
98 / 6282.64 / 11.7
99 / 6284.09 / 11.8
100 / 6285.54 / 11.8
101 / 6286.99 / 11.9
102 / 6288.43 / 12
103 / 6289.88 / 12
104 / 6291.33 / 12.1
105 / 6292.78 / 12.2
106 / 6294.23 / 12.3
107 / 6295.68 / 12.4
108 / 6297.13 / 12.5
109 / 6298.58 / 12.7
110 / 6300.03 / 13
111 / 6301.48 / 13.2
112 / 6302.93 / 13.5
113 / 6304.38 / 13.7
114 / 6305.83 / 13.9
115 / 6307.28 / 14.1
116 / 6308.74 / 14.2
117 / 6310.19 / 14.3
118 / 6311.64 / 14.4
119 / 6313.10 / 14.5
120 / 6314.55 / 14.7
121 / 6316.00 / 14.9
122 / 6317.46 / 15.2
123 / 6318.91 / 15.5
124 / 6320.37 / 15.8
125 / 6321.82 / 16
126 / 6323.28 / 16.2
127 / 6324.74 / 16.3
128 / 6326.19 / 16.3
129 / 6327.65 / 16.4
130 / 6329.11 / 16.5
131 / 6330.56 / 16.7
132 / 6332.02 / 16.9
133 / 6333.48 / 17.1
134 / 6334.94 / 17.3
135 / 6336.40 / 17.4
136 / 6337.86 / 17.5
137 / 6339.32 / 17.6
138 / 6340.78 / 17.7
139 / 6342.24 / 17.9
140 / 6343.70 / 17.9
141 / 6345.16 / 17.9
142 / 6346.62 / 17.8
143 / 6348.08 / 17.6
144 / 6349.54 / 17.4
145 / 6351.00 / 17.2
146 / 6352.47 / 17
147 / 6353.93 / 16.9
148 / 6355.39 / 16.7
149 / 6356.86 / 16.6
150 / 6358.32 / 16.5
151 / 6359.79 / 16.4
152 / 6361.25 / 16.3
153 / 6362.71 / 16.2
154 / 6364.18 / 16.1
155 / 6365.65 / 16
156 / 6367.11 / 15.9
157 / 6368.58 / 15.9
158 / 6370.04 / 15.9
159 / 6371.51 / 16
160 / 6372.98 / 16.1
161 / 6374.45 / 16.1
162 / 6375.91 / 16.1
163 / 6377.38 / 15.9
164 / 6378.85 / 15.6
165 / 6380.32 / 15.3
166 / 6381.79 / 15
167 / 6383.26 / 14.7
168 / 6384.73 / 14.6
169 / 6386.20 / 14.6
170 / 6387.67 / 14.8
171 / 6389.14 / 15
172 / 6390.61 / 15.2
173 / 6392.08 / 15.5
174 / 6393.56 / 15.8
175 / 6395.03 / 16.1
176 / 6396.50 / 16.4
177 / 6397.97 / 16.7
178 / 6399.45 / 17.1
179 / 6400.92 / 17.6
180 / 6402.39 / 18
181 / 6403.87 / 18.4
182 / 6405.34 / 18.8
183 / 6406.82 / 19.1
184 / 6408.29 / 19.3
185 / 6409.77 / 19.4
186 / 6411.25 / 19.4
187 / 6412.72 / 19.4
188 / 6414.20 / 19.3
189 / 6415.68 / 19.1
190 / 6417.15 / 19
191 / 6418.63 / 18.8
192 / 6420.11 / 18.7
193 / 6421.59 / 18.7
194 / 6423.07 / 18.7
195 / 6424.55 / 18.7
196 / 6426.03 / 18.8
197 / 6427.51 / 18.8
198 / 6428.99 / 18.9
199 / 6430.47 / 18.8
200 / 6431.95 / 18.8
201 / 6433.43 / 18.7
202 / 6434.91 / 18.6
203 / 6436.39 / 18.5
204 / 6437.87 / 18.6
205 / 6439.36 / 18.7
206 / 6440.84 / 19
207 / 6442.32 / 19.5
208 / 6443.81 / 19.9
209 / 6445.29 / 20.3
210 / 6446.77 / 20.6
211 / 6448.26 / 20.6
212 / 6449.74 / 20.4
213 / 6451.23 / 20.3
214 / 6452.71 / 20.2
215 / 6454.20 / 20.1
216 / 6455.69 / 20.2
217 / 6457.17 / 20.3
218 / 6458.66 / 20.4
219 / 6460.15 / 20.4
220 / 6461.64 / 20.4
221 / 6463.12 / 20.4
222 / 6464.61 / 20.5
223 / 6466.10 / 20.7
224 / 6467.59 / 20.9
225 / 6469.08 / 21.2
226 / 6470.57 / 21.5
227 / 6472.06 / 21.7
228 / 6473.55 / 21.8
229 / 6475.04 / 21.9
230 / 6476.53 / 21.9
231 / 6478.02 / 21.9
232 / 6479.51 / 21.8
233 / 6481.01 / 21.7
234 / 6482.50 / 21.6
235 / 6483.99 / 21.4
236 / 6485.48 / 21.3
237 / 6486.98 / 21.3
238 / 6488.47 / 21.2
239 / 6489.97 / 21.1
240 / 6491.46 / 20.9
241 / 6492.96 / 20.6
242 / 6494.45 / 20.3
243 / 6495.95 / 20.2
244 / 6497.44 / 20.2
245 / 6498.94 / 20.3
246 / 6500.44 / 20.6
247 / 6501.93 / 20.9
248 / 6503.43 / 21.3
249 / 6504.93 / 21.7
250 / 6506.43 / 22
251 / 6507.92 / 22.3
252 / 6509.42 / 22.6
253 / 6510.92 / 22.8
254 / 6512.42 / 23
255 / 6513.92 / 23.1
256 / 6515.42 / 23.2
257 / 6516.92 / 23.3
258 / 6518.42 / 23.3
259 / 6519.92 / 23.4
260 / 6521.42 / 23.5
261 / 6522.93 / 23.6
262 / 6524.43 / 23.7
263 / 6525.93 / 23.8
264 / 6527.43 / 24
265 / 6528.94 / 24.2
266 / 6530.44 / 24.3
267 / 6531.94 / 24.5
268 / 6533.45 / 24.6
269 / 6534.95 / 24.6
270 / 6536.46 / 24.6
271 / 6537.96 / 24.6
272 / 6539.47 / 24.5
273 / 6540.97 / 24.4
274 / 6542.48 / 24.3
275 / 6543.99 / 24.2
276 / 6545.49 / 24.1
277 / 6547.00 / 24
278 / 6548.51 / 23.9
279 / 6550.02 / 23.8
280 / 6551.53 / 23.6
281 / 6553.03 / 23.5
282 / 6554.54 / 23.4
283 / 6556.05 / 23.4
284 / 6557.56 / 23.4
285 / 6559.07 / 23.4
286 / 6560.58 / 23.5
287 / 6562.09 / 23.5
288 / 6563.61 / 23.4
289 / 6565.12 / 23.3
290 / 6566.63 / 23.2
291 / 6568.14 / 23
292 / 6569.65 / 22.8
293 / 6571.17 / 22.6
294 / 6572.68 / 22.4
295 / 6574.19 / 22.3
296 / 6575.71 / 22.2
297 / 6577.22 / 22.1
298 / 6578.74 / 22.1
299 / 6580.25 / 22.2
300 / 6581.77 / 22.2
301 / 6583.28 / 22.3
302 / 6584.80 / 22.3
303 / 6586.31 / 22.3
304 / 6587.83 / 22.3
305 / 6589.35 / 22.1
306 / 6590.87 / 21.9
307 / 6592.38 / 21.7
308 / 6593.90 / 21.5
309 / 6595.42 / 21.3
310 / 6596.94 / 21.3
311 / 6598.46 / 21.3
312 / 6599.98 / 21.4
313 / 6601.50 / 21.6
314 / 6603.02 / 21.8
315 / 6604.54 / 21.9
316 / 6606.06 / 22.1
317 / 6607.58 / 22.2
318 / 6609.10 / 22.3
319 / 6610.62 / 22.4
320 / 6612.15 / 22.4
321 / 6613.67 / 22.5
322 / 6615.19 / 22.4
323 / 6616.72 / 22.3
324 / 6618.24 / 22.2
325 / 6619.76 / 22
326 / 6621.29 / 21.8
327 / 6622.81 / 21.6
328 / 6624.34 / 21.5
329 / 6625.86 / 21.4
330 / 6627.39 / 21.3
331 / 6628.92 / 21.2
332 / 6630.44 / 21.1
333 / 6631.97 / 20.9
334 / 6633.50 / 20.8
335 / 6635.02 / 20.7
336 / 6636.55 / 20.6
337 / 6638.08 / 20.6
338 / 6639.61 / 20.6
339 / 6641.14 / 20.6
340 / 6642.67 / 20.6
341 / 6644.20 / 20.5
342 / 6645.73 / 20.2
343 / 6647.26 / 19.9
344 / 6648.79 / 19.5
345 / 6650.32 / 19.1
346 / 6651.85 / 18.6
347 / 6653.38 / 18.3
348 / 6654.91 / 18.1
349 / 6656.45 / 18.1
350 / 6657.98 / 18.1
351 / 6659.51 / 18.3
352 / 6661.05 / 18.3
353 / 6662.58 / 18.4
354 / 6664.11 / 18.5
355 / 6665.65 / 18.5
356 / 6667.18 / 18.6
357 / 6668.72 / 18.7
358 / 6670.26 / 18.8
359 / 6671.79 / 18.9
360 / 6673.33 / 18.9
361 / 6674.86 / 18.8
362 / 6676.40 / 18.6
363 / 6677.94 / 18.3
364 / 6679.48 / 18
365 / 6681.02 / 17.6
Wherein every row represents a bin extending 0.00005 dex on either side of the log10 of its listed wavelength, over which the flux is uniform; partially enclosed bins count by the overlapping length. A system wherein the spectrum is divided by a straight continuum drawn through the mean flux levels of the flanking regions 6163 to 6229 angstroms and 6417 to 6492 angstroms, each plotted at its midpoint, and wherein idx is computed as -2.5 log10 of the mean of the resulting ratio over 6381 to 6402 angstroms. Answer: 0.13 mag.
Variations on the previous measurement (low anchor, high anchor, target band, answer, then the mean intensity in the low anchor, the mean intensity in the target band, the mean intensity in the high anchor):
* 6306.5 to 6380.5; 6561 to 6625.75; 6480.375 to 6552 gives -0.120 mag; 16.3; 22.8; 22.2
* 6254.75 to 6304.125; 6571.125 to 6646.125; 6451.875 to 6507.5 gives -0.180 mag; 11.8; 21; 21.7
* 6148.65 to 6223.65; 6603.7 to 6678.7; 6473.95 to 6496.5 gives -0.247 mag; 10.7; 21.3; 20.2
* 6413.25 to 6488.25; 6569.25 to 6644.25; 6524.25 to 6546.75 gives -0.159 mag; 20.1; 24.3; 21.7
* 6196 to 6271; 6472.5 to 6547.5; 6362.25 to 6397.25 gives 0.061 mag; 9.73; 15.6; 22.6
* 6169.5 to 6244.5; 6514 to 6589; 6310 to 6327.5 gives -0.094 mag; 9.67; 15.4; 23.4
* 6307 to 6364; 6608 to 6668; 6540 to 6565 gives -0.227 mag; 16.4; 23.7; 20.4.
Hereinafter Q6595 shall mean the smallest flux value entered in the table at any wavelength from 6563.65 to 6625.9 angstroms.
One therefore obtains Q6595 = 21.3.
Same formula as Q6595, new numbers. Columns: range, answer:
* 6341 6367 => 16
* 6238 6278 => 9.44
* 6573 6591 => 21.9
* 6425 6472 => 18.5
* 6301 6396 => 13.2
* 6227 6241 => 8.29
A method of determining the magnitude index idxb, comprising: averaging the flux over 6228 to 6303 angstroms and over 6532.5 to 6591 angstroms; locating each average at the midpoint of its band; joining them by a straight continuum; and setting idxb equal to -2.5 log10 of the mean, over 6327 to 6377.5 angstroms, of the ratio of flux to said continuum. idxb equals -0.16 mag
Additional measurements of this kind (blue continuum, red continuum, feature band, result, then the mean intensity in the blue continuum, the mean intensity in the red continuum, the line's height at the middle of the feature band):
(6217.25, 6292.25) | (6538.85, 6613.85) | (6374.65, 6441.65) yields -0.09 mag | 10.3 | 22.7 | 16.2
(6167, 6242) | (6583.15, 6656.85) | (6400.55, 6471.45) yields -0.21 mag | 9.68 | 21.2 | 16.1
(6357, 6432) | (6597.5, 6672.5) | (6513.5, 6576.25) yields -0.23 mag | 17.1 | 20.5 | 19.2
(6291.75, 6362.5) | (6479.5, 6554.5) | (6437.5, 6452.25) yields 0.01 mag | 15.7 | 22.8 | 20.1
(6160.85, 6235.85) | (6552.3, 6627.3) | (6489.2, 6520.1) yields -0.11 mag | 9.77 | 22.3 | 19.6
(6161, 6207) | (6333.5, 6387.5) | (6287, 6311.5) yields 0.10 mag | 10.2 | 16.5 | 14.3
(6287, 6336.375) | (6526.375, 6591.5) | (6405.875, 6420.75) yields -0.06 mag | 14.5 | 23.3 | 18.1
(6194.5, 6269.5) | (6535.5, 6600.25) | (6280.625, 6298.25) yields -0.01 mag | 9.68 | 22.9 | 11.9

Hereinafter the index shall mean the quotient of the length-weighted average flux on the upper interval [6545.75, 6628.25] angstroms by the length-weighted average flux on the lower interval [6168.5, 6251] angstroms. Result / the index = 2.32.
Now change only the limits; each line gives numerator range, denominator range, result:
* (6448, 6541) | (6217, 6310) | 2.02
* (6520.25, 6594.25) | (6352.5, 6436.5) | 1.36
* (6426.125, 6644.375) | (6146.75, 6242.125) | 2.09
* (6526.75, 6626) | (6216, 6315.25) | 2.07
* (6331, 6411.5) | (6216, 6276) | 1.69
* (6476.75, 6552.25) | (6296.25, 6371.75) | 1.43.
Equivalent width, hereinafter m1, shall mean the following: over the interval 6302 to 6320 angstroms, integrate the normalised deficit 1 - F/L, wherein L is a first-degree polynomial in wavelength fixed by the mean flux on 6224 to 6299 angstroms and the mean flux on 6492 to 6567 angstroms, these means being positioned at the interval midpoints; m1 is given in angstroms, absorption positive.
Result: -2.1 angstroms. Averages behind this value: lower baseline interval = 10.6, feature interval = 14.4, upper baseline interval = 23.1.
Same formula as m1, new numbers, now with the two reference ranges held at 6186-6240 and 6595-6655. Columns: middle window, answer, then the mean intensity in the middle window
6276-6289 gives -0.5 angstroms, 11.8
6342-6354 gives -3.9 angstroms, 17.5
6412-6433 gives -4.9 angstroms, 18.9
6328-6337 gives -3.0 angstroms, 16.9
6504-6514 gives -2.6 angstroms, 22.4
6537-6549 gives -3.5 angstroms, 24.3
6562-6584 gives -3.4 angstroms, 22.6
